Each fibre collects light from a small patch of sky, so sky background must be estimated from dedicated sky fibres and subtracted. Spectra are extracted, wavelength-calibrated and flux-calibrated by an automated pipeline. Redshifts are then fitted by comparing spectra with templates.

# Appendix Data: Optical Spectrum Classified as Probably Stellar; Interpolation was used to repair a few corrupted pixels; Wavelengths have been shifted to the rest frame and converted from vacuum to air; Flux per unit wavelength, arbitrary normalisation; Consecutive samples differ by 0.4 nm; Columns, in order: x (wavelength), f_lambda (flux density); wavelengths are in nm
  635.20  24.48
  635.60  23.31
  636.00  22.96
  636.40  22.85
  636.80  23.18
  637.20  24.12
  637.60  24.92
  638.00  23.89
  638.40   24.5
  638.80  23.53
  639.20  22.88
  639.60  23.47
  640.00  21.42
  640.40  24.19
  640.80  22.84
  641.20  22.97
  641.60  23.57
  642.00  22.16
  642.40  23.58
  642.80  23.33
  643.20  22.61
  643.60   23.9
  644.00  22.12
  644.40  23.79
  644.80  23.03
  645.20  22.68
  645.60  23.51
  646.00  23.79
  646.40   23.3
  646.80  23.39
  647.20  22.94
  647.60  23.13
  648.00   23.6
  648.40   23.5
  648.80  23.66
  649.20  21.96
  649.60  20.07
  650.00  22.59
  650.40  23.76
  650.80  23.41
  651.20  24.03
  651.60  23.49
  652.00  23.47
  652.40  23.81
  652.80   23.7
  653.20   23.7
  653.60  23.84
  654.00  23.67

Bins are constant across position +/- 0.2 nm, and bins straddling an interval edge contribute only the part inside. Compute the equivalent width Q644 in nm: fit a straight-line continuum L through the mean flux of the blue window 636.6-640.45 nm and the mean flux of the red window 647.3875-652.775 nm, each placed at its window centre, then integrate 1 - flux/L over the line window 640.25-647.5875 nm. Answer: 0.06 nm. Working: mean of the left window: 23.6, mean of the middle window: 23.2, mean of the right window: 23.1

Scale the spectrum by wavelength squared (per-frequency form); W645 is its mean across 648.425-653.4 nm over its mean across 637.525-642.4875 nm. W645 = 1.0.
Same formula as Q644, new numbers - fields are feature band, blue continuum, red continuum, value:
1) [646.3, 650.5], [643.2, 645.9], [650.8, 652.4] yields 0.10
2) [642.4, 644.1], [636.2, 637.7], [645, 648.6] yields 0.02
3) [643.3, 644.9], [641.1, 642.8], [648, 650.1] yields -0.02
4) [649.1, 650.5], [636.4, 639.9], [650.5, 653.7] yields 0.10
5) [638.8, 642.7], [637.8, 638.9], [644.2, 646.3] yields 0.12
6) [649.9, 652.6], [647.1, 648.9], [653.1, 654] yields 0.01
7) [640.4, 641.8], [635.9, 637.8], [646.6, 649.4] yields 0.01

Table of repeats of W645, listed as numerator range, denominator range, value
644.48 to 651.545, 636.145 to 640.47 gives 1.01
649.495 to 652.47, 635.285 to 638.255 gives 1.02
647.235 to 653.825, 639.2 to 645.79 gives 1.03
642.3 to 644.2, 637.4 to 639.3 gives 0.98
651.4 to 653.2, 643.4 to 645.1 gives 1.04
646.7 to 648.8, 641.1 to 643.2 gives 1.03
